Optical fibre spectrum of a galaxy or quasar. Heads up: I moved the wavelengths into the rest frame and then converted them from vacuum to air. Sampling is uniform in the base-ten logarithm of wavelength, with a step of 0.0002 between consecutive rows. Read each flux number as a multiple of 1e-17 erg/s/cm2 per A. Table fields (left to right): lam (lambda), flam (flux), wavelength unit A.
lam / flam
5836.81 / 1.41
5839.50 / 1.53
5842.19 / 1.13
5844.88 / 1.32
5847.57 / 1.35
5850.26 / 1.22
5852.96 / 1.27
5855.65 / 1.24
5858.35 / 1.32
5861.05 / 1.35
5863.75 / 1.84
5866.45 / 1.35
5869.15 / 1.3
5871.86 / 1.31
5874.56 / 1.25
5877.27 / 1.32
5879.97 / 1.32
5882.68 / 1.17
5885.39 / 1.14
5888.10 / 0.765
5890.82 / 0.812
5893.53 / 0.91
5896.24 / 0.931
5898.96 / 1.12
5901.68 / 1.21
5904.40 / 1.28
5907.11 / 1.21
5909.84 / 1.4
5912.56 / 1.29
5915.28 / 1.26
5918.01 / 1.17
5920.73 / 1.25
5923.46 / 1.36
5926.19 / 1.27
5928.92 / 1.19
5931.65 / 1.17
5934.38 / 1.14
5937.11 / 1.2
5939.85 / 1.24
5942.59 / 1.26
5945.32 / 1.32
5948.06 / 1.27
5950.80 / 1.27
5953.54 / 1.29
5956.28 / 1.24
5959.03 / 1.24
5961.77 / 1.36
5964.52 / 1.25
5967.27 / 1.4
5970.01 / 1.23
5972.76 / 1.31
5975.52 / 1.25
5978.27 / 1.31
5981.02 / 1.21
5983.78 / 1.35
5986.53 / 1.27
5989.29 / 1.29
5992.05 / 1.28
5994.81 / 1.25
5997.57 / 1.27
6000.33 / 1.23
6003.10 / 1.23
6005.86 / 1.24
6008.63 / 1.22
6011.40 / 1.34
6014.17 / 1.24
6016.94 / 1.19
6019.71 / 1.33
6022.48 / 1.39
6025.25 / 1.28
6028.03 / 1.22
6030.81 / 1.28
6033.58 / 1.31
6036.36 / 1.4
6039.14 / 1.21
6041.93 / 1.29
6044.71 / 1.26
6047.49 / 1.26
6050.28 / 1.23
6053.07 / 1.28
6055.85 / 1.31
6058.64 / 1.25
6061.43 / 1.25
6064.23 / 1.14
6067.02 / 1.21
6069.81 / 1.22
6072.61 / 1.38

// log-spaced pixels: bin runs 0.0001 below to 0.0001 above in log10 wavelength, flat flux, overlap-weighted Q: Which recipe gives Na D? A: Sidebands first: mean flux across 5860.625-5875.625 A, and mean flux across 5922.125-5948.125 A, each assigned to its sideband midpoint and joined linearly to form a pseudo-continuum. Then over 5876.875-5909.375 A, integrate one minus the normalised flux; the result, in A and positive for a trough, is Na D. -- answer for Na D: 5.9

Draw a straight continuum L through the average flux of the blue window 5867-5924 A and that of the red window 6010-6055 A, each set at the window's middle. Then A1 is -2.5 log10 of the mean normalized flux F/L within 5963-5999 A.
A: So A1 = -0.03 mag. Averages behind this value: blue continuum 1.18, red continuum 1.28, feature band 1.28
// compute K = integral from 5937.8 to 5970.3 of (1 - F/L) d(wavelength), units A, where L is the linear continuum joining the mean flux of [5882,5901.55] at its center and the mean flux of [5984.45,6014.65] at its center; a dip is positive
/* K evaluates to -3.8 A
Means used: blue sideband 0.986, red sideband 1.26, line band 1.28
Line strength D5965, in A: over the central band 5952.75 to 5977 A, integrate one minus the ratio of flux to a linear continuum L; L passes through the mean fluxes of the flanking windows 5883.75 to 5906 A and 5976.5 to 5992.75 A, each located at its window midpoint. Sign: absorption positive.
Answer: -1.2 A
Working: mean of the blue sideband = 1.03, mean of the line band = 1.29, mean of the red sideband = 1.28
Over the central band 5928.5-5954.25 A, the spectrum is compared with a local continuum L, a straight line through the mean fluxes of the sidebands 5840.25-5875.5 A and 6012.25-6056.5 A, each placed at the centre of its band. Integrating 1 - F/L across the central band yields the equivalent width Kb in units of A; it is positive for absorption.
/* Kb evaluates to 1.42 A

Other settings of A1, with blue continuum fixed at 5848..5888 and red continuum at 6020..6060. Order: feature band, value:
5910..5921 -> 0.03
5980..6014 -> 0.02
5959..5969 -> -0.02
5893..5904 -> 0.20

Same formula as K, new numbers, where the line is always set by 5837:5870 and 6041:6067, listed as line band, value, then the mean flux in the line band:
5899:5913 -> 0.7 A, 1.26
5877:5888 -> 1.3 A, 1.18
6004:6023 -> 0.0 A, 1.27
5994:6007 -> 0.3 A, 1.24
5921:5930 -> 0.3 A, 1.27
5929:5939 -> 1.0 A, 1.18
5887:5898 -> 3.9 A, 0.866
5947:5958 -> 0.3 A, 1.27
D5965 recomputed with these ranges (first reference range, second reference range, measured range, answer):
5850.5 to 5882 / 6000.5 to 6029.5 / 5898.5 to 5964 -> 2.9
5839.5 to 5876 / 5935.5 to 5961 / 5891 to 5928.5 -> 2.9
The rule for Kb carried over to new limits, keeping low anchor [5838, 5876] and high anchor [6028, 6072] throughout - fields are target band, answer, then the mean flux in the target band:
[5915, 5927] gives 0.48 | 1.26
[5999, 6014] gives 0.33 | 1.25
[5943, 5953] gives 0.15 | 1.29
